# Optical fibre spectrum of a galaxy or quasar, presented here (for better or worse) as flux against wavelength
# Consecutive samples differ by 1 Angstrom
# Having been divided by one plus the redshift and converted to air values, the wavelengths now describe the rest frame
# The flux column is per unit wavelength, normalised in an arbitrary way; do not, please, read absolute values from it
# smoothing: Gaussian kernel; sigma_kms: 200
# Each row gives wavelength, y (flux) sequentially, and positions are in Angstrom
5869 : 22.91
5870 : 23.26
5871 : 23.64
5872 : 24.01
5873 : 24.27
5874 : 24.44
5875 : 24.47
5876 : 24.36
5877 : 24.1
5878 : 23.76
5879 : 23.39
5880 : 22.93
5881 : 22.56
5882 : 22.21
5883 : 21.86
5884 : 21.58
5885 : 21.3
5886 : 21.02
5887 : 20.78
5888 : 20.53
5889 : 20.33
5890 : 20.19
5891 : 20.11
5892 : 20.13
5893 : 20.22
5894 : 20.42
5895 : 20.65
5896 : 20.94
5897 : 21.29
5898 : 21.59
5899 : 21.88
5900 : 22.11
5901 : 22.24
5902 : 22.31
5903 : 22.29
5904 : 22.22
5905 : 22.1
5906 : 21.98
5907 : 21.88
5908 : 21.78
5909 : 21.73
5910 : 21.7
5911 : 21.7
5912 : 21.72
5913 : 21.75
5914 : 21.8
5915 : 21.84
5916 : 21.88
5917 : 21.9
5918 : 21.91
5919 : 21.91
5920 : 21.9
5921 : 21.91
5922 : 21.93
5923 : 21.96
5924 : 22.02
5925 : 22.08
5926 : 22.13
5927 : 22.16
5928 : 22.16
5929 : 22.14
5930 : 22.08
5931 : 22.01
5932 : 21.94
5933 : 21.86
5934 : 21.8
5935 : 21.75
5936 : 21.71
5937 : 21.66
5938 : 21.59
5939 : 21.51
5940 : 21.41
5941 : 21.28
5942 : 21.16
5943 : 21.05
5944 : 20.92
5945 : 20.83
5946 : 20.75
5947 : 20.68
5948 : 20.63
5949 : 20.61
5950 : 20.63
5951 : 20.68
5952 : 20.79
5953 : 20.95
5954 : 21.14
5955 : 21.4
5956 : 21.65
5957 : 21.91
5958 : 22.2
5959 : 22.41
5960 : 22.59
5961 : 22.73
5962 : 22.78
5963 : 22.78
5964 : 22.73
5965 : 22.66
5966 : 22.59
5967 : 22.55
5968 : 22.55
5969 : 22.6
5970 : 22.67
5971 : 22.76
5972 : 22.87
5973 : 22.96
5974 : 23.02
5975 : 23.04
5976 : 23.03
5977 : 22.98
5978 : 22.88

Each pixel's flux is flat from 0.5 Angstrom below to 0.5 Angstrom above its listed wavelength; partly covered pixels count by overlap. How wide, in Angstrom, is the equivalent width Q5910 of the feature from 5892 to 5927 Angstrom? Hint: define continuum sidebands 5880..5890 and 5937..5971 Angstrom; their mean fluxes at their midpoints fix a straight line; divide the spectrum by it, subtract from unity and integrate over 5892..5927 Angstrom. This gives -0.4 Angstrom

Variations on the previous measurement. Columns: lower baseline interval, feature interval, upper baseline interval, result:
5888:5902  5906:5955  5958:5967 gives 0.6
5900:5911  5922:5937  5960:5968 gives 0.2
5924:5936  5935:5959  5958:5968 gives 1.2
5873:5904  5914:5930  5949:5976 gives 0.0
